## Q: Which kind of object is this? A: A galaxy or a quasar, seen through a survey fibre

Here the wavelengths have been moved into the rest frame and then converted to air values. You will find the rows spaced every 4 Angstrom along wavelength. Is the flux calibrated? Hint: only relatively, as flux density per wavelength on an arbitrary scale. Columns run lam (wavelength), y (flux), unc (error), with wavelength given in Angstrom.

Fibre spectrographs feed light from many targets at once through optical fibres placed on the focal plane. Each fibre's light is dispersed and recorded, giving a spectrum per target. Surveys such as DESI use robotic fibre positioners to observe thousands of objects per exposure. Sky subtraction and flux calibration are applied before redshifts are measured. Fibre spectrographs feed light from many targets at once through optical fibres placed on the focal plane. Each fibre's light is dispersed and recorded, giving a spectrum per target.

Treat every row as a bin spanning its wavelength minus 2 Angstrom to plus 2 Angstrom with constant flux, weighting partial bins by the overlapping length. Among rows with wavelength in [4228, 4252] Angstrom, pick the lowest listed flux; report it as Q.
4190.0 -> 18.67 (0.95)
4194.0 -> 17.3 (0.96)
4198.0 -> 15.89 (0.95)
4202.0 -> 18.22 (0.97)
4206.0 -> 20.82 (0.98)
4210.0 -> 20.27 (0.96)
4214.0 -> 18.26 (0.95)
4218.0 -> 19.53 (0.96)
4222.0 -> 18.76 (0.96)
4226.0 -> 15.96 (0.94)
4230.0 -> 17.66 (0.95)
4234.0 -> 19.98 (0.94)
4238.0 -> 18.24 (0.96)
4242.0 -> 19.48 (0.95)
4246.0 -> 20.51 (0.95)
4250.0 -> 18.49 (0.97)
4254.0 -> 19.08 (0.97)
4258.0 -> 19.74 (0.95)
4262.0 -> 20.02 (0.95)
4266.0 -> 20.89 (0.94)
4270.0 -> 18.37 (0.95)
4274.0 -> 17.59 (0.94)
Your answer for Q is 17.66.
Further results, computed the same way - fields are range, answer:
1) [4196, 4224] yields 15.89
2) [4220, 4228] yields 15.96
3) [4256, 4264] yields 19.74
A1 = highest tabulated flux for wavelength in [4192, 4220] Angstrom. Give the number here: 20.82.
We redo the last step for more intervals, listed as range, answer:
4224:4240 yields 19.98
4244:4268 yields 20.89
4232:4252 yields 20.51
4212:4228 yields 19.53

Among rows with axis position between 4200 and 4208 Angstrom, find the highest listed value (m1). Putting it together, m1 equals 20.82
